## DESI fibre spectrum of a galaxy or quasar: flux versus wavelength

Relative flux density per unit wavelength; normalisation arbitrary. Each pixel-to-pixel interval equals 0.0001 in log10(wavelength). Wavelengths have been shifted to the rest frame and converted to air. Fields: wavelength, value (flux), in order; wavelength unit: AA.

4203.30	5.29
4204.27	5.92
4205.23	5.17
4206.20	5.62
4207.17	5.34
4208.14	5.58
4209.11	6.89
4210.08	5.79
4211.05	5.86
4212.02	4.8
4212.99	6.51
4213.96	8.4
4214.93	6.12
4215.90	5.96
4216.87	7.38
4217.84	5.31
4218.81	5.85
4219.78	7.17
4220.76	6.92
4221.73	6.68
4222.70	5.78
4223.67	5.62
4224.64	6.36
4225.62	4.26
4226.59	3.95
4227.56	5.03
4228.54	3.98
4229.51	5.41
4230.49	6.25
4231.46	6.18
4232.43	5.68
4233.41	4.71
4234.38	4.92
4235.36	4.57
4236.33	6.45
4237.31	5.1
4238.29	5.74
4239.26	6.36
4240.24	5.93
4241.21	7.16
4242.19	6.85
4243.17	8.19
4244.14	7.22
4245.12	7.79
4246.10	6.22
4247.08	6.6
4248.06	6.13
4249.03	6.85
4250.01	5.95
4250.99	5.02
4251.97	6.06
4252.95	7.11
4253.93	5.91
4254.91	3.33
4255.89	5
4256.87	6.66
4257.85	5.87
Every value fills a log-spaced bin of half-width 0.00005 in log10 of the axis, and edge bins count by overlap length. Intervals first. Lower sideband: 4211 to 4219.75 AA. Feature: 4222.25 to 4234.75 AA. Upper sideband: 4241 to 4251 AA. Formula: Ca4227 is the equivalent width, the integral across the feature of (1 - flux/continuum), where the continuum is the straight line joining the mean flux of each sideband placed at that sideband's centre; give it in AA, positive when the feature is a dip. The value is 2.4 AA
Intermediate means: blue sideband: 6.31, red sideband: 6.79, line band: 5.24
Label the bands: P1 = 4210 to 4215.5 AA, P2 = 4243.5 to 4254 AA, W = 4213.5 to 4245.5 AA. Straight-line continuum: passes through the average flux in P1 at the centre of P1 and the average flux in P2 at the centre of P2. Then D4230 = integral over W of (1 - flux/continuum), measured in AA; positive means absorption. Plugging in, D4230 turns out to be 1.73 AA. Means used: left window 6.28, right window 6.49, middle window 6.03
